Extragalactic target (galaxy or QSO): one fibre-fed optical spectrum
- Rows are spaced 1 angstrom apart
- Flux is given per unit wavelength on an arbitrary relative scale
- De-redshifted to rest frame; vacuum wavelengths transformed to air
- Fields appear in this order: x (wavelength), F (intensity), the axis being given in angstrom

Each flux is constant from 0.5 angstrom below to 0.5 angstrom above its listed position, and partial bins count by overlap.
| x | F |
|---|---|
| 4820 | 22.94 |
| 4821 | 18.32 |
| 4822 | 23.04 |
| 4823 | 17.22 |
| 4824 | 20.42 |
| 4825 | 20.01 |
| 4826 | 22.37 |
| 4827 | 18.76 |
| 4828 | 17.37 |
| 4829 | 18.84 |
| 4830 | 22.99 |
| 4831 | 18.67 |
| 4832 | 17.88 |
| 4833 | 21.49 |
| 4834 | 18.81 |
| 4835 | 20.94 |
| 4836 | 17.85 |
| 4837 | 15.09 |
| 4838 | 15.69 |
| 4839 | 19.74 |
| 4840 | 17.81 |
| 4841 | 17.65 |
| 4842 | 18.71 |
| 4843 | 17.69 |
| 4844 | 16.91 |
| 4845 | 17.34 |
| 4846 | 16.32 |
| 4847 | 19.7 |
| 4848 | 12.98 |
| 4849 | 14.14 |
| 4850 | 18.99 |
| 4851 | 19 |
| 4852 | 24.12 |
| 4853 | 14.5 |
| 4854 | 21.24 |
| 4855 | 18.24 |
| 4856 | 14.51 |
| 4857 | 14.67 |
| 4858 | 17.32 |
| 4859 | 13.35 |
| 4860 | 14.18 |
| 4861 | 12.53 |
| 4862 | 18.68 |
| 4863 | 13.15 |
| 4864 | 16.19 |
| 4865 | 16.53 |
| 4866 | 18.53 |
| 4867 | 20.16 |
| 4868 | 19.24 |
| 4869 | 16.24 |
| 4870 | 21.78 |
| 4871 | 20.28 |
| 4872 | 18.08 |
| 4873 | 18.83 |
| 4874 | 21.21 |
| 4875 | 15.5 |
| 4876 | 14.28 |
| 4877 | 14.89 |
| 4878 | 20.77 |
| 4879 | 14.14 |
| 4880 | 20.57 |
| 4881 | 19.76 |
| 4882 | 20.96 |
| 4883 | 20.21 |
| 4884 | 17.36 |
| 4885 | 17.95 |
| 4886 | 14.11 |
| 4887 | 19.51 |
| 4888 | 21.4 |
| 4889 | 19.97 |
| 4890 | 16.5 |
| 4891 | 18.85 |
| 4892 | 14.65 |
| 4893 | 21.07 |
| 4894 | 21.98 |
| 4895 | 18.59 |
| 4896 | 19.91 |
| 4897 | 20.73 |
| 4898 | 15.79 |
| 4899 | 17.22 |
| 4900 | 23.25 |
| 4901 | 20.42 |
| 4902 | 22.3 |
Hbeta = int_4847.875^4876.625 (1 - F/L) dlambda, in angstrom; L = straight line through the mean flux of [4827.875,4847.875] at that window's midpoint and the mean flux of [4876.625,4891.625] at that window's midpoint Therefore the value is 1.8 angstrom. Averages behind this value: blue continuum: 18.3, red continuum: 18.5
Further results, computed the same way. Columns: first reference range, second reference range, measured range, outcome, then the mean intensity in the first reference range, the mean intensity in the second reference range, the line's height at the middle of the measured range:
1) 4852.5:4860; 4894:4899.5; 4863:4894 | -1.3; 16.1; 18.8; 17.6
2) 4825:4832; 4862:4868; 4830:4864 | 2.1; 19.7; 17.3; 18.5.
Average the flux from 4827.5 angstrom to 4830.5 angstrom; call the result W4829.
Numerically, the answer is 19.7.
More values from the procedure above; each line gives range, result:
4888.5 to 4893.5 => 18.2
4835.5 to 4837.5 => 16.5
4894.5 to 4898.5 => 18.8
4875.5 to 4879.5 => 16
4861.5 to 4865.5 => 16.1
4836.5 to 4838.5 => 15.4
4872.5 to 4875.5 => 18.5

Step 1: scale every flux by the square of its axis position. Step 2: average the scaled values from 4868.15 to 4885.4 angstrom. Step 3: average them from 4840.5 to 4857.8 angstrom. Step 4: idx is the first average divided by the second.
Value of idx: 1.07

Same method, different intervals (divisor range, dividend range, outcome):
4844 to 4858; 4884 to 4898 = 1.10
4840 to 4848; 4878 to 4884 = 1.11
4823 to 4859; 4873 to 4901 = 1.04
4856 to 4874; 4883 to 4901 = 1.11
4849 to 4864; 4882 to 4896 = 1.14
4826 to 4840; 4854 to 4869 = 0.88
